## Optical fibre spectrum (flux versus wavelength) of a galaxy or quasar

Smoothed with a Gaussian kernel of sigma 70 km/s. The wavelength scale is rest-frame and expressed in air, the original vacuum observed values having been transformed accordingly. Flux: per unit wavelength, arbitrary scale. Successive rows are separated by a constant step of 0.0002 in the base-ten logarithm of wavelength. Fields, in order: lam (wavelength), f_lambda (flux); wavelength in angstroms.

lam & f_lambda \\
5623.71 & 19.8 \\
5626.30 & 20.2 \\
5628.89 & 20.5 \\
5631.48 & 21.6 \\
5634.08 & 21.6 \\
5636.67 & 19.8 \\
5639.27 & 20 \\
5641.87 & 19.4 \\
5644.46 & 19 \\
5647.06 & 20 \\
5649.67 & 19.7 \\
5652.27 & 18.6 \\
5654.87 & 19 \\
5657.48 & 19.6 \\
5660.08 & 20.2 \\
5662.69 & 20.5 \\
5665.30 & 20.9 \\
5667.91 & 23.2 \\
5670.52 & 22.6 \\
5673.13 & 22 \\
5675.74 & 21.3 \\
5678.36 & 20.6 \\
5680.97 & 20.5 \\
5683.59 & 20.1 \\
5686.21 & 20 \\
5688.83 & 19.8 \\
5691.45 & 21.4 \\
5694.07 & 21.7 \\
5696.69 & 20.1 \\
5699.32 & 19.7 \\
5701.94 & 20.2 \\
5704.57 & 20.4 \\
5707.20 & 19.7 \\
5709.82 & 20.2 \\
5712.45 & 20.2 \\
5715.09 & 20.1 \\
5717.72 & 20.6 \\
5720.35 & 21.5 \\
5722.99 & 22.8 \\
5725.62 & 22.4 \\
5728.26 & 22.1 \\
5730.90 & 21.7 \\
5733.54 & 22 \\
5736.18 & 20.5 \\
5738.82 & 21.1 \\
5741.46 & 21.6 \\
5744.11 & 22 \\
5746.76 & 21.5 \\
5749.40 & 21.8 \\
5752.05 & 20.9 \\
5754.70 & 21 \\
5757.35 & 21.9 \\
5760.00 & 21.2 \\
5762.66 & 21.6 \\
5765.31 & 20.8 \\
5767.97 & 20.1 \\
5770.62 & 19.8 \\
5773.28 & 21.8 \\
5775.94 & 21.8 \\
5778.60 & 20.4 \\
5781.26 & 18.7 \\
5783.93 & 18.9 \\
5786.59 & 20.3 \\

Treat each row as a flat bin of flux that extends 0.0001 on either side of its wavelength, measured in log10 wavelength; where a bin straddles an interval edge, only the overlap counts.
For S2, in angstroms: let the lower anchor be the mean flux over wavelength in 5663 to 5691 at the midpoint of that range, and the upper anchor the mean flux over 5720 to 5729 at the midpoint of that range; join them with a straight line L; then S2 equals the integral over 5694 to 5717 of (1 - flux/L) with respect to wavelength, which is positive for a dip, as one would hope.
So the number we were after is 1.70 angstroms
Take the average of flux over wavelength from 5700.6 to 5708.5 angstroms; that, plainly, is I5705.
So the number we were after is 20.1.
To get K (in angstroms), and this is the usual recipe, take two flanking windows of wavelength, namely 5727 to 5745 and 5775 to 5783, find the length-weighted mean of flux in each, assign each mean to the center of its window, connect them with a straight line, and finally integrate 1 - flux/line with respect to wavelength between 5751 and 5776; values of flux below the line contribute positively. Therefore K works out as -0.5 angstroms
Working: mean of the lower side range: 21.6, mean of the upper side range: 20.1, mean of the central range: 21.1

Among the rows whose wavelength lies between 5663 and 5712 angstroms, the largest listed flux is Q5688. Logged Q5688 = 23.2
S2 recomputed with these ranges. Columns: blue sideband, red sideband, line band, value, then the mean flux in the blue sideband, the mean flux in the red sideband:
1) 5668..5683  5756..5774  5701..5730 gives 0.4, 21.5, 21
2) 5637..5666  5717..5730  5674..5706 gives 0.6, 19.7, 21.9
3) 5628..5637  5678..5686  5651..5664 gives 0.7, 21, 20.3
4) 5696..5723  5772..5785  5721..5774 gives -2.8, 20.4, 20.3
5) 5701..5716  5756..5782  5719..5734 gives -1.3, 20.1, 20.9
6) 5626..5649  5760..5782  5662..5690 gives -1.0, 20.2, 20.7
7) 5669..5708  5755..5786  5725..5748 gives -1.1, 20.7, 20.6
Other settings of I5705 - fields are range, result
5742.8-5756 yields 21.4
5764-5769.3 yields 20.5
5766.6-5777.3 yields 20.9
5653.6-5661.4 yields 19.6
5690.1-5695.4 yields 21.6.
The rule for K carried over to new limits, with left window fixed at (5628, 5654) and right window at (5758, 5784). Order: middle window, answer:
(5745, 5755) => -0.4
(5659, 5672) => -0.9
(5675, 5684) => -0.2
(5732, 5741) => -0.4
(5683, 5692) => 0.0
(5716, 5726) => -0.6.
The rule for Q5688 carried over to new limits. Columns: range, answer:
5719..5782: 22.8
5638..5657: 20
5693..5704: 21.7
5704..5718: 20.6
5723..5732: 22.4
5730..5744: 22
